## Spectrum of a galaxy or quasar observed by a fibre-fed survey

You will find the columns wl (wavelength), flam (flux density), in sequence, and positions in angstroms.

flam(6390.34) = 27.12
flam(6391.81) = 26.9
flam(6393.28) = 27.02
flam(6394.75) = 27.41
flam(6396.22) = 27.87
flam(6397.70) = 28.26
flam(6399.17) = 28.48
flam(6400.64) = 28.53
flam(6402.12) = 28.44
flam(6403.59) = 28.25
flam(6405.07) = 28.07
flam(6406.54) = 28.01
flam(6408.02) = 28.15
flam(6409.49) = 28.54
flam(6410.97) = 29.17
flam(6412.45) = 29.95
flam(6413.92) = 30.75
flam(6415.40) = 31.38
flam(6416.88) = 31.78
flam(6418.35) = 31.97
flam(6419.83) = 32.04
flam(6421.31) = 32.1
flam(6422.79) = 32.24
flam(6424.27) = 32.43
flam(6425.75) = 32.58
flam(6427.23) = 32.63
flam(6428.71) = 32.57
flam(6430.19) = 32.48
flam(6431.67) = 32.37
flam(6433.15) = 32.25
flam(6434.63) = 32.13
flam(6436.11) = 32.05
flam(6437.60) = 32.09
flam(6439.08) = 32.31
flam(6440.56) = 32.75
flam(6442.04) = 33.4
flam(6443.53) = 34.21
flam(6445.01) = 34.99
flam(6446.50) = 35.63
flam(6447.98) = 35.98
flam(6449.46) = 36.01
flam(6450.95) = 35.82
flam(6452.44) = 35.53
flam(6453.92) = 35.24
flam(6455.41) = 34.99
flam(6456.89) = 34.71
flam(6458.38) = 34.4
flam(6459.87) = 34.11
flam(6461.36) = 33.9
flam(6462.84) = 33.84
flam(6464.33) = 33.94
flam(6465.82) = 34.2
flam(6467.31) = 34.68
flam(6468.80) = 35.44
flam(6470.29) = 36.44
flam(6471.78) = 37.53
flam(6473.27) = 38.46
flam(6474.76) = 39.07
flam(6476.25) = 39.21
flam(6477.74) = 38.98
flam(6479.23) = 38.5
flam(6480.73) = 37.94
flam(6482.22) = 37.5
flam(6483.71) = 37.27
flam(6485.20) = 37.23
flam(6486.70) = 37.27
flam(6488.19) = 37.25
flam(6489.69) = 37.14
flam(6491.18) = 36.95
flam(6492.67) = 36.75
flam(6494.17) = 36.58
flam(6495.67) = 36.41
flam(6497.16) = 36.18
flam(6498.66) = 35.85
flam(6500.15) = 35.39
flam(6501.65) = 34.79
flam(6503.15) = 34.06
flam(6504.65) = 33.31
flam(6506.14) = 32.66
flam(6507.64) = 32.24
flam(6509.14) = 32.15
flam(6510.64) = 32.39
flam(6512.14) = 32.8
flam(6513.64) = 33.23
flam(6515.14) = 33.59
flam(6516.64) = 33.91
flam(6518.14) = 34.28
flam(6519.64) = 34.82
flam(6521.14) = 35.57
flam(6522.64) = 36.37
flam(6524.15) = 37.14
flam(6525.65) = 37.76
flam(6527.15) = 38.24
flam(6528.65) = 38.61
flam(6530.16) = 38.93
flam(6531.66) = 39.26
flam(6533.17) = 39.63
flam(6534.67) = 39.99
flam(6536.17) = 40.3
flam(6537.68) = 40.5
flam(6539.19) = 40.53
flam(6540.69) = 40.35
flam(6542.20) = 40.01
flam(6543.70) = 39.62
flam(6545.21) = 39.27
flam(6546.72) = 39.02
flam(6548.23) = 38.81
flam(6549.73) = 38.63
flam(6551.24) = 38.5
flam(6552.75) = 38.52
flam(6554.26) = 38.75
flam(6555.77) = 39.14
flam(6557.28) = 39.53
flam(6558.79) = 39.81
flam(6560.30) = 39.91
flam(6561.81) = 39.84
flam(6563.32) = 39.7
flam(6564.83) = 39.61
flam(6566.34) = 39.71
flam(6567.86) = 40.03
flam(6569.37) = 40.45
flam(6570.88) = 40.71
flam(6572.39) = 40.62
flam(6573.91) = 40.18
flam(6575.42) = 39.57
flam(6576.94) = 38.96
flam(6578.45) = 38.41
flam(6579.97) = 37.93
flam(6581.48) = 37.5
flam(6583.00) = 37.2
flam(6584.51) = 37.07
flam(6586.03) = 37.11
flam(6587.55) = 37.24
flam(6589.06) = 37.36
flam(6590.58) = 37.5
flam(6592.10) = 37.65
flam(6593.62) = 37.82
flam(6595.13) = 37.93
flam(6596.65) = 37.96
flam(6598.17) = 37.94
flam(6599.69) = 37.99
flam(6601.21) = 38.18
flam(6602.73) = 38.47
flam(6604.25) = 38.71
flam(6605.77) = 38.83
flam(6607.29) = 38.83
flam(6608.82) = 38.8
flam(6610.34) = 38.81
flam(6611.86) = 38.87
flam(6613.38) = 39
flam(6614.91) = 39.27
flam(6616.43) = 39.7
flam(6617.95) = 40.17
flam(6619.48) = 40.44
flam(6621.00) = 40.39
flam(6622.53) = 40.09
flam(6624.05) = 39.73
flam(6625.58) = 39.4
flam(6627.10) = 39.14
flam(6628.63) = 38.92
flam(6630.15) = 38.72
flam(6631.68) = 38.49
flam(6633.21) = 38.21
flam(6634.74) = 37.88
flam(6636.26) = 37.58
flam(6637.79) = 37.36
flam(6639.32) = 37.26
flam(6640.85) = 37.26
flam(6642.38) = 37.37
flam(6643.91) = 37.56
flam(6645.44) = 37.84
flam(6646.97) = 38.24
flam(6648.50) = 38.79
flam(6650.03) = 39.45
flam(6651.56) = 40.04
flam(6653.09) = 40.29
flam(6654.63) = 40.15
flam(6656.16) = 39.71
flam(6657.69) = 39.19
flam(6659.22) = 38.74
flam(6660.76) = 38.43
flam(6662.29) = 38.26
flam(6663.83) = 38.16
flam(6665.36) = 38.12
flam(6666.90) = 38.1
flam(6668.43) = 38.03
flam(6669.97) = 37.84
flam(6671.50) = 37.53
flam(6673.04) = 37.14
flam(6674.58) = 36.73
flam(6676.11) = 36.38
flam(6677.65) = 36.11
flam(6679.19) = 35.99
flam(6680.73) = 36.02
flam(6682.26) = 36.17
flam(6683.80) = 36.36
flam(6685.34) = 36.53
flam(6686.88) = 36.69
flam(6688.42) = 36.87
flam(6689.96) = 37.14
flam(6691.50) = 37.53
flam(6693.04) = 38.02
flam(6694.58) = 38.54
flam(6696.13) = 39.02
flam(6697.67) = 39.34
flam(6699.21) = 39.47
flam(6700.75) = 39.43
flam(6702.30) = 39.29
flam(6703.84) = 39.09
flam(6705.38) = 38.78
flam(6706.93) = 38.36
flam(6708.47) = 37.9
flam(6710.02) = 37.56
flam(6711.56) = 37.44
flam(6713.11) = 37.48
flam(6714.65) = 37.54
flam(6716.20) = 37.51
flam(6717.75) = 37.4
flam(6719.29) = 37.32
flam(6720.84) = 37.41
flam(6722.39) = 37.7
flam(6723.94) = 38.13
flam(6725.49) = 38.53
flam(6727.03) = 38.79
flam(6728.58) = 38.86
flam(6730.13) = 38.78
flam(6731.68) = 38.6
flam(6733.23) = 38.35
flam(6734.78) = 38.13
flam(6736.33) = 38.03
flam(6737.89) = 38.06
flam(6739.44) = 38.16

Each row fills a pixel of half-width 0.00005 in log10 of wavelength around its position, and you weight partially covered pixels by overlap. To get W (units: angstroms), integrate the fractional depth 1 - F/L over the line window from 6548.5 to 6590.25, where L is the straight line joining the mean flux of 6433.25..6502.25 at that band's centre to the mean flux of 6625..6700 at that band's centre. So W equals -2.3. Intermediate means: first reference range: 35.6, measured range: 38.9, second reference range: 38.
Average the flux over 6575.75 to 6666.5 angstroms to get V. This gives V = 38.5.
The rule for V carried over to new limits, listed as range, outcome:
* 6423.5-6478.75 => 34.6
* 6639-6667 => 38.6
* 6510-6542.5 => 37.2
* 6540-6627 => 39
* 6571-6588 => 38.4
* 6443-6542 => 36.2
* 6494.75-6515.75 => 34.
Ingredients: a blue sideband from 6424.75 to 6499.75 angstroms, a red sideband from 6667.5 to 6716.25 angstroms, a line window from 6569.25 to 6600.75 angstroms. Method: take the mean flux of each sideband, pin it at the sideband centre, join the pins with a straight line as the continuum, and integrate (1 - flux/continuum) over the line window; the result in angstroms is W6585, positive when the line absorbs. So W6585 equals -1.5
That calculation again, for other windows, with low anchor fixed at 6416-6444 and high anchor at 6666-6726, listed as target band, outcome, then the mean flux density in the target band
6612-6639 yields -2.1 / 39.1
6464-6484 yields -2.3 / 37.1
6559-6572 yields -1.8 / 40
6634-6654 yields -0.9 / 38.2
